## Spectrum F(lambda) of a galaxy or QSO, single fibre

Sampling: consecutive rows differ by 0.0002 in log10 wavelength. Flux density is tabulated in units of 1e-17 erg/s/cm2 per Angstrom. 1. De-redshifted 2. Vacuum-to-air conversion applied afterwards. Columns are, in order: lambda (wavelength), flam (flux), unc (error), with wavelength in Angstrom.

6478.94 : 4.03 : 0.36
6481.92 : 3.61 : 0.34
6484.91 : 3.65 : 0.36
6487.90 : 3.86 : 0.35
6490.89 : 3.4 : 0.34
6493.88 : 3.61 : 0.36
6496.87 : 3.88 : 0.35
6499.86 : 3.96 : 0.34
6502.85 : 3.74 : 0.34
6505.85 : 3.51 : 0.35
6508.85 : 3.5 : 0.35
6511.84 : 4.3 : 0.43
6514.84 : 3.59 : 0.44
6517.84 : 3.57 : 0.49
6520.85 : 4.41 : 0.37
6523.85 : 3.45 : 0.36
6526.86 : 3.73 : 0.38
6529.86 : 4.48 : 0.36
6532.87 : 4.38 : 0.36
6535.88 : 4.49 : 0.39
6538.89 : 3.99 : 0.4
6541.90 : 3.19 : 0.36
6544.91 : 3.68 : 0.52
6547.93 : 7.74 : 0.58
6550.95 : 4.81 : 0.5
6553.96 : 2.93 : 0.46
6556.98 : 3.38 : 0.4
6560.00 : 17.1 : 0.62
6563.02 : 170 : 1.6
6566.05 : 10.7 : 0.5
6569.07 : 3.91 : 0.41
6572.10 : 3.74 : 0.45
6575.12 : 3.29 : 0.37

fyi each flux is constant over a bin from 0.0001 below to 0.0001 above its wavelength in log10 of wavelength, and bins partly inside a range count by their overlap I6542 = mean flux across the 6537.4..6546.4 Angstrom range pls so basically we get 3.62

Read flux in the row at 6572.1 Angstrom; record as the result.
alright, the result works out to 3.74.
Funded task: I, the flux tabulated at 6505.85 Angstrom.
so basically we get 3.51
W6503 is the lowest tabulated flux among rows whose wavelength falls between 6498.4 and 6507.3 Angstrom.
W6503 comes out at 3.51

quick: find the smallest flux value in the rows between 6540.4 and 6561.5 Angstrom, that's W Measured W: 2.93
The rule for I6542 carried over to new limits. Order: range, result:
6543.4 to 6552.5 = 5.4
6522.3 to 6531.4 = 3.89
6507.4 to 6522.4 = 3.87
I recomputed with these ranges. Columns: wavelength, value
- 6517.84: 3.57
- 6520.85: 4.41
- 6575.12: 3.29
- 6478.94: 4.03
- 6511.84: 4.3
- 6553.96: 2.93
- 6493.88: 3.61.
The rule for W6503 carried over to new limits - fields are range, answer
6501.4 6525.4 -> 3.45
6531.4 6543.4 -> 3.19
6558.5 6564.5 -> 17.1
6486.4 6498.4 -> 3.4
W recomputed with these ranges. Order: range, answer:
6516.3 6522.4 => 3.57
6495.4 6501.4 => 3.88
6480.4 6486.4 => 3.61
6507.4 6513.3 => 3.5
